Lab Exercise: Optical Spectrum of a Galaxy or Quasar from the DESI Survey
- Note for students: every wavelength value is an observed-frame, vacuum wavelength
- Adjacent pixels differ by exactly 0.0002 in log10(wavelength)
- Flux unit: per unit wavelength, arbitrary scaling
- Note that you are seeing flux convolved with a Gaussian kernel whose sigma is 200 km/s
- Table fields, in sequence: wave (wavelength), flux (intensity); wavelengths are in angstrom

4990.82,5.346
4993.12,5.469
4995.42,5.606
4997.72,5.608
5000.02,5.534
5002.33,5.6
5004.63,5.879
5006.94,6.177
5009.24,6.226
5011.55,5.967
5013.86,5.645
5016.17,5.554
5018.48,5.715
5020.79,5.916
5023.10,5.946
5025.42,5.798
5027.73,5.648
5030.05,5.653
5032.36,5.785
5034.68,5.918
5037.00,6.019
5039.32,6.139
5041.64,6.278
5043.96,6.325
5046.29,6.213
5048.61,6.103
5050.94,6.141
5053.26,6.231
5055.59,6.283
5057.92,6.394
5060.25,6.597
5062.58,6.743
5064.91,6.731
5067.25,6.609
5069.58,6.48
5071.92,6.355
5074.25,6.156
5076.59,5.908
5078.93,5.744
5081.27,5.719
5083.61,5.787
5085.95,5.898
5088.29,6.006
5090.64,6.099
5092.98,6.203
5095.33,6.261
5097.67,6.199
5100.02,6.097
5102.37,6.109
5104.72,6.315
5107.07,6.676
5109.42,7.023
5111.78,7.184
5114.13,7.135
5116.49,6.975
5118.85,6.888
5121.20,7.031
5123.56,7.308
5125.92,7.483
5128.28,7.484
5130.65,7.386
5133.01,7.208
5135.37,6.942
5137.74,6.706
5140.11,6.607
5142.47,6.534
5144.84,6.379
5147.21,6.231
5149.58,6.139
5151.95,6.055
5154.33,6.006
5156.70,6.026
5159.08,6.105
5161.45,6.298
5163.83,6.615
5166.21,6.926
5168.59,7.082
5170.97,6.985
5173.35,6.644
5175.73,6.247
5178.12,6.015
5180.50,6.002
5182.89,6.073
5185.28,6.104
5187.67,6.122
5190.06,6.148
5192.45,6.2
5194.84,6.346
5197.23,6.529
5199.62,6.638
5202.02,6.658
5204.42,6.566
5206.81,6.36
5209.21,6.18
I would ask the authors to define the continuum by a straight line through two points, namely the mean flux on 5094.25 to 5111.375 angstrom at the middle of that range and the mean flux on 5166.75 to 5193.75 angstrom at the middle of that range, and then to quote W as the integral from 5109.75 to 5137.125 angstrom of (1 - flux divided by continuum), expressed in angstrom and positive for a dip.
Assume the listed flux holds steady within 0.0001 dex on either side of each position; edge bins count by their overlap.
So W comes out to -3.29 angstrom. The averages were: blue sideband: 6.42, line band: 7.17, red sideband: 6.34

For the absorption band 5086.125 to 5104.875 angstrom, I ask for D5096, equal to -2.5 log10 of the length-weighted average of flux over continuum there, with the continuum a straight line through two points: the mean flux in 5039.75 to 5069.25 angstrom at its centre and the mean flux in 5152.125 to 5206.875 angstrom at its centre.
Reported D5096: 0.04 mag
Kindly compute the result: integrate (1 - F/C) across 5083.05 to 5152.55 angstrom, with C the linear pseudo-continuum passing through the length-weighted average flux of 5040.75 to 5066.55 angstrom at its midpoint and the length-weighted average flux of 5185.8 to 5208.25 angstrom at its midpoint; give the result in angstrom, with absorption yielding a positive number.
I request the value -2.7 angstrom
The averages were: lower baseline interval 6.37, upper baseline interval 6.39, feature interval 6.62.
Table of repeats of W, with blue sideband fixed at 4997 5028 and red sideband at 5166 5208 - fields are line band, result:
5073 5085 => 0.3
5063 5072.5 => -0.9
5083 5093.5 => 0.1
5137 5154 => -0.2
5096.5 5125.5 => -2.9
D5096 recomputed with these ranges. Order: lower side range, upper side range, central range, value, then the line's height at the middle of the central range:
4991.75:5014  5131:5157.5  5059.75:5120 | -0.030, 6.21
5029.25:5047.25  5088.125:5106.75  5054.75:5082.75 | -0.032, 6.12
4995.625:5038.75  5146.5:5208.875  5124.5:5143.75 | -0.138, 6.2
